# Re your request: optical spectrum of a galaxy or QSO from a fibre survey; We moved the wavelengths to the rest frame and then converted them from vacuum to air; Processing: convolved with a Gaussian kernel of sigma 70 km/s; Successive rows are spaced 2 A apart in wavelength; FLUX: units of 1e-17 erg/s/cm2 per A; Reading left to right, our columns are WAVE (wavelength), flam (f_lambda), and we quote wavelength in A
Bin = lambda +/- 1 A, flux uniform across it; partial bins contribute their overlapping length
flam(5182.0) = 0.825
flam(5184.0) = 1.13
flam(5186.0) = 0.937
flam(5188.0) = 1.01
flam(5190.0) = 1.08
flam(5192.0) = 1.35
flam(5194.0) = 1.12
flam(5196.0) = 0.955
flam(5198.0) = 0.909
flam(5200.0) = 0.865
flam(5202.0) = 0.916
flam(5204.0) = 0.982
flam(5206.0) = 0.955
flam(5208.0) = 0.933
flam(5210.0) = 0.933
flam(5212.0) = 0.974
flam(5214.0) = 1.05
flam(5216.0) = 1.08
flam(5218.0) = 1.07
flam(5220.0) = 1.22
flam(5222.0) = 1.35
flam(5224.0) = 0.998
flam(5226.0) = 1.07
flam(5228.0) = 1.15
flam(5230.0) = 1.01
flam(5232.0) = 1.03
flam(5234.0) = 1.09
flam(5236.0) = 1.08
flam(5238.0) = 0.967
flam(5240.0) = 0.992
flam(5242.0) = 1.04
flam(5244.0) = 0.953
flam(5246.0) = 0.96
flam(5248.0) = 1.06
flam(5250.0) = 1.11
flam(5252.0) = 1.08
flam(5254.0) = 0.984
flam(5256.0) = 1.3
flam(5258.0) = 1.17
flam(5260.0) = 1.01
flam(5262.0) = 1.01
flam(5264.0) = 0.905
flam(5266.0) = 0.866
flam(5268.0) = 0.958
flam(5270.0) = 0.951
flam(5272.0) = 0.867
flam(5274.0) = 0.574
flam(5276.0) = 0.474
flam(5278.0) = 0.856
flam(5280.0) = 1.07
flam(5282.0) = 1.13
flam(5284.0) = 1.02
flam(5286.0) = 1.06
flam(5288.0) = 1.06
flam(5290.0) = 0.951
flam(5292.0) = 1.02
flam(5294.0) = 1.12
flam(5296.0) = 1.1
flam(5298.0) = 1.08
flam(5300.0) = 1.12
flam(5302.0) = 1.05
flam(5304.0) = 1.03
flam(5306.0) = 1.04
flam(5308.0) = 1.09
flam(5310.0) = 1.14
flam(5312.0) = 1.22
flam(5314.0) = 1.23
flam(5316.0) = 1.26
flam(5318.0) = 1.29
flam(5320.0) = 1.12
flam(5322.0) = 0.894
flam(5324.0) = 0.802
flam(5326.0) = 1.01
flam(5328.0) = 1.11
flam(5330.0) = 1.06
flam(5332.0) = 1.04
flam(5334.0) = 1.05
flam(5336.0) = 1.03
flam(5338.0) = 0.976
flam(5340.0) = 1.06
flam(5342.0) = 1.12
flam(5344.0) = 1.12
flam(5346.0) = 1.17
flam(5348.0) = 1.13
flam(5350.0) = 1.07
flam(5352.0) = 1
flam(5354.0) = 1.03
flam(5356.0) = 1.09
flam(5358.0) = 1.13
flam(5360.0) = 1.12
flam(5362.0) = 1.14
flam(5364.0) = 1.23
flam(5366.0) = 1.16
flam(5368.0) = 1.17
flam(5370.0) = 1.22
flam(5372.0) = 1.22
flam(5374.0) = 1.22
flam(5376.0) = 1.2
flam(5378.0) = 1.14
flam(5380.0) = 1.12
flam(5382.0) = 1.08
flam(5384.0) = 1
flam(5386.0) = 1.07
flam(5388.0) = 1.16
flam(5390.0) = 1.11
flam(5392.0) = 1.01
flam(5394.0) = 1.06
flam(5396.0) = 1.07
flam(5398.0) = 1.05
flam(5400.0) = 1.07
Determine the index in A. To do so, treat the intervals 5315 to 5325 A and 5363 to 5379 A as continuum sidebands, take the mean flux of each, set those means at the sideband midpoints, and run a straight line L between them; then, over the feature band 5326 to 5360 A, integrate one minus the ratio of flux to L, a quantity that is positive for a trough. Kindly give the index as 1.6 A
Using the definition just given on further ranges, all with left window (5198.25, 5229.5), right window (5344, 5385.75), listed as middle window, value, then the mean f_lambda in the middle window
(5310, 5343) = 0.7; 1.08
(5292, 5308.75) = 0.2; 1.08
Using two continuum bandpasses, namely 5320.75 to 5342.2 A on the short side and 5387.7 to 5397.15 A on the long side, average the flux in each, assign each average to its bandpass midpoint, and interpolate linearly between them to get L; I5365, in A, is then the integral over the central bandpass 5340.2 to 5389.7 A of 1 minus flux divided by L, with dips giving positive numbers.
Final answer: -3.9 A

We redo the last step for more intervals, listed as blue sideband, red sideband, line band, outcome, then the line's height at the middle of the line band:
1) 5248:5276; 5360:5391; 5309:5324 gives -1.23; 1.05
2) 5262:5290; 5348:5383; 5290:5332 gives -3.60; 1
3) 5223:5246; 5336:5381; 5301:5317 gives -0.64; 1.09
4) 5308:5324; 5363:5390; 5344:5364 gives 0.71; 1.15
